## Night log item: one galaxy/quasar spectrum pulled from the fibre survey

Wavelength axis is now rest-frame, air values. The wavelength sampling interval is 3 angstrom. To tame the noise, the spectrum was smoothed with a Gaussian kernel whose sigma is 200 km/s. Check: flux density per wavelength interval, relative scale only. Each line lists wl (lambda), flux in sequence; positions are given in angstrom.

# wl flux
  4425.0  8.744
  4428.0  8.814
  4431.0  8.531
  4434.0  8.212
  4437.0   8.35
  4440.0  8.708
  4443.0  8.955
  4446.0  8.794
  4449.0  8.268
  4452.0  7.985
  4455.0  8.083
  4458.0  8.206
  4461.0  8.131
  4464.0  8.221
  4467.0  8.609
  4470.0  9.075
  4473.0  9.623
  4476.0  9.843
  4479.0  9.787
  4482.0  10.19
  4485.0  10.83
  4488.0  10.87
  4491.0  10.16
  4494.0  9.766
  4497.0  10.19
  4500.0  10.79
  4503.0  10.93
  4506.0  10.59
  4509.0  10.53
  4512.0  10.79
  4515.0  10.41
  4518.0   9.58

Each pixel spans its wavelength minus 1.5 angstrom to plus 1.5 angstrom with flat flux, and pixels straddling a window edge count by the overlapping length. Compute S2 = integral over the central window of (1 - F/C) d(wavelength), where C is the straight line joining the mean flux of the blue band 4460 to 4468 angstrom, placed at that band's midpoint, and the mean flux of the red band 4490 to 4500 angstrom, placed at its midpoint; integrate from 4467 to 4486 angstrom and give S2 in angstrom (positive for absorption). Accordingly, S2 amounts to -1.48 angstrom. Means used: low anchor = 8.31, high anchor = 10.1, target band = 9.77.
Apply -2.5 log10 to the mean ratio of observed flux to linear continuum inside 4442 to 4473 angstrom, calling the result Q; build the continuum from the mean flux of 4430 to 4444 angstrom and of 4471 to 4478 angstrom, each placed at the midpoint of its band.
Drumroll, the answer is 0.08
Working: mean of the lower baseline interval 8.54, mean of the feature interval 8.48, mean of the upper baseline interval 9.69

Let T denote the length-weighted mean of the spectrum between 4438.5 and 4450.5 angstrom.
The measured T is 8.68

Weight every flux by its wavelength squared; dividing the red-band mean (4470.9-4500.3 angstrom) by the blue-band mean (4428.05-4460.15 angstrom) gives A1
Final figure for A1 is 1.23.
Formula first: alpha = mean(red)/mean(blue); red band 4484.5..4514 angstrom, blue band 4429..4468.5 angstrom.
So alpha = 1.25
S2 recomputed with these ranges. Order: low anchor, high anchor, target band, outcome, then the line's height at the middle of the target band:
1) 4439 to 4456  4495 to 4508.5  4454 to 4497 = 0.7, 9.56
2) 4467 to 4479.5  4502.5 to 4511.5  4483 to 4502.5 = -0.6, 10.2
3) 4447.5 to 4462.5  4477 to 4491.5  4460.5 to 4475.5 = 0.5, 9.13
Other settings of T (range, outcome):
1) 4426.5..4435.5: 8.52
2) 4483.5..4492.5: 10.6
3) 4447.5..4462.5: 8.13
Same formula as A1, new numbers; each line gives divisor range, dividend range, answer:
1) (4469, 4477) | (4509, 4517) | 1.13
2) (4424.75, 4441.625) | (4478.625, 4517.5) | 1.26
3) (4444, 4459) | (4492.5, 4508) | 1.29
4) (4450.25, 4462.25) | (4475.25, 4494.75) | 1.28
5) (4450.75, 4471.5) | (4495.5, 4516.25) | 1.30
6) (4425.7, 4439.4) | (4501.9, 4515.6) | 1.30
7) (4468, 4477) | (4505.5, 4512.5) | 1.14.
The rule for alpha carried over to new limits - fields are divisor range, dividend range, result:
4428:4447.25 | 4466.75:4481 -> 1.10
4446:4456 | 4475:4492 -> 1.25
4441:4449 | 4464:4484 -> 1.08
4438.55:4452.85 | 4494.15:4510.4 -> 1.23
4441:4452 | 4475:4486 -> 1.18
